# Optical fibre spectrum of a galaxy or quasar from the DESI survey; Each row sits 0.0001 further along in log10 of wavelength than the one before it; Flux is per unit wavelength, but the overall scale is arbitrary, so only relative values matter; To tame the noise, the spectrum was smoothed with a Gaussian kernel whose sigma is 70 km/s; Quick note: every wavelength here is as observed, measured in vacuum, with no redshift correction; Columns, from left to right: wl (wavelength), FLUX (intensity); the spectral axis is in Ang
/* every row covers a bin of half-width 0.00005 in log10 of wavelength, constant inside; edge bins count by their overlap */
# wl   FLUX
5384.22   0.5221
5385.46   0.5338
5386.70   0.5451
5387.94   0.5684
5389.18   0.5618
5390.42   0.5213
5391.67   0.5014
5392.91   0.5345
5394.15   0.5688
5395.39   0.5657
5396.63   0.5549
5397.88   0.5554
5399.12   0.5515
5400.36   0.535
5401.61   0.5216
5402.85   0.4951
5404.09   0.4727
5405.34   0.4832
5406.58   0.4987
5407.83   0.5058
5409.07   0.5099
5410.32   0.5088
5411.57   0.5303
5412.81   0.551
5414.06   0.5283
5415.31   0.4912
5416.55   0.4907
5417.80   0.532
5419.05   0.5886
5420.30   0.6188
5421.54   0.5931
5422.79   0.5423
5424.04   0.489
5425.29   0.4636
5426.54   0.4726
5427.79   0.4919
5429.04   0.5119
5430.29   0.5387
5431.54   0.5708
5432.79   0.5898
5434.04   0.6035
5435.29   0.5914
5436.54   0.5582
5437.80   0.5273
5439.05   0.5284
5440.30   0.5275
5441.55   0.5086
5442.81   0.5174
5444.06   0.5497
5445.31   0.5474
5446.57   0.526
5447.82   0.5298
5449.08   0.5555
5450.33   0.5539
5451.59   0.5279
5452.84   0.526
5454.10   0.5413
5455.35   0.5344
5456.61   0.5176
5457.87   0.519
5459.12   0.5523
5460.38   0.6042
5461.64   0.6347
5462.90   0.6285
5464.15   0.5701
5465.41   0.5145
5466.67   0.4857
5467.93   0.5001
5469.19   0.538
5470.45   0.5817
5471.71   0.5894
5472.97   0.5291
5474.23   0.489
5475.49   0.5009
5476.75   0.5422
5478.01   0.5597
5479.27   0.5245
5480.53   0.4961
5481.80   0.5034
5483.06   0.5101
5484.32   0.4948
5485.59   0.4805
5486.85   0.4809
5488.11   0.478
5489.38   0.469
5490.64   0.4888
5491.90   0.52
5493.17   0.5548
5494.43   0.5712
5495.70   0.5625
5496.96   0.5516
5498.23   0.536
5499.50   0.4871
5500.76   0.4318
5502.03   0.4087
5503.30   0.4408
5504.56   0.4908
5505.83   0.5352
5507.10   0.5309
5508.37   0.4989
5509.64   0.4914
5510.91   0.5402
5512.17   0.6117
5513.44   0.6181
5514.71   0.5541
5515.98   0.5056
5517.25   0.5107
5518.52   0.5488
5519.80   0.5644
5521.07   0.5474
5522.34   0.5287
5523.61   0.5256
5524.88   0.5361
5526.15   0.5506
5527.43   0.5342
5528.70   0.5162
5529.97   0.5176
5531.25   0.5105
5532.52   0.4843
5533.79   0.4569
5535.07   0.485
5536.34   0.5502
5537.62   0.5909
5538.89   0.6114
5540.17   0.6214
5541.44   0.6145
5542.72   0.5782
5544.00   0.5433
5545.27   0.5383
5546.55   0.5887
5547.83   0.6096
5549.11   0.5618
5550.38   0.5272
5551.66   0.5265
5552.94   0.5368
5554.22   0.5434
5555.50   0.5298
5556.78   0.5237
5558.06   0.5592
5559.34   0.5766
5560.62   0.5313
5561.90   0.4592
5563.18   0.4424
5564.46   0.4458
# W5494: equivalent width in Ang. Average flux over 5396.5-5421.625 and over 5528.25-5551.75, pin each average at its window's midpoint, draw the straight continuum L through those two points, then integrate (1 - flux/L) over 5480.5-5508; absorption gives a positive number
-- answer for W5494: 2.1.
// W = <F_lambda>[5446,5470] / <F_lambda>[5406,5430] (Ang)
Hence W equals 1.04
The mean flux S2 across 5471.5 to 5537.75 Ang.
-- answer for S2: 0.519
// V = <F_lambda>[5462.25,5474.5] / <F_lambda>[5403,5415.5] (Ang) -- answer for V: 1.07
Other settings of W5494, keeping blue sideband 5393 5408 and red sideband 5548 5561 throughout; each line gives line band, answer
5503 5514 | 0.2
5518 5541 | 0.1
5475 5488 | 0.7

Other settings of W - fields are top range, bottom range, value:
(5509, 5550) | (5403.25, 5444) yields 1.04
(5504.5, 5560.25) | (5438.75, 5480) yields 1.01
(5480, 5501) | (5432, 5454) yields 0.93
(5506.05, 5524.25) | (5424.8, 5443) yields 1.01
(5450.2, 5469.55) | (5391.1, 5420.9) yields 1.03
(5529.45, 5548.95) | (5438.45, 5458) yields 1.04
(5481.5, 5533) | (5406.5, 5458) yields 0.97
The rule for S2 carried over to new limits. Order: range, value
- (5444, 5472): 0.548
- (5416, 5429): 0.528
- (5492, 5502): 0.52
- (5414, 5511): 0.528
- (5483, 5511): 0.501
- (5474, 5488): 0.507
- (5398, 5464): 0.537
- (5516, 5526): 0.536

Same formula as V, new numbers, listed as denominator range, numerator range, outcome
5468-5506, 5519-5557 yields 1.07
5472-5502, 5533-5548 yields 1.10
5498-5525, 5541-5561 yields 1.07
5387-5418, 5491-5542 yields 1.01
